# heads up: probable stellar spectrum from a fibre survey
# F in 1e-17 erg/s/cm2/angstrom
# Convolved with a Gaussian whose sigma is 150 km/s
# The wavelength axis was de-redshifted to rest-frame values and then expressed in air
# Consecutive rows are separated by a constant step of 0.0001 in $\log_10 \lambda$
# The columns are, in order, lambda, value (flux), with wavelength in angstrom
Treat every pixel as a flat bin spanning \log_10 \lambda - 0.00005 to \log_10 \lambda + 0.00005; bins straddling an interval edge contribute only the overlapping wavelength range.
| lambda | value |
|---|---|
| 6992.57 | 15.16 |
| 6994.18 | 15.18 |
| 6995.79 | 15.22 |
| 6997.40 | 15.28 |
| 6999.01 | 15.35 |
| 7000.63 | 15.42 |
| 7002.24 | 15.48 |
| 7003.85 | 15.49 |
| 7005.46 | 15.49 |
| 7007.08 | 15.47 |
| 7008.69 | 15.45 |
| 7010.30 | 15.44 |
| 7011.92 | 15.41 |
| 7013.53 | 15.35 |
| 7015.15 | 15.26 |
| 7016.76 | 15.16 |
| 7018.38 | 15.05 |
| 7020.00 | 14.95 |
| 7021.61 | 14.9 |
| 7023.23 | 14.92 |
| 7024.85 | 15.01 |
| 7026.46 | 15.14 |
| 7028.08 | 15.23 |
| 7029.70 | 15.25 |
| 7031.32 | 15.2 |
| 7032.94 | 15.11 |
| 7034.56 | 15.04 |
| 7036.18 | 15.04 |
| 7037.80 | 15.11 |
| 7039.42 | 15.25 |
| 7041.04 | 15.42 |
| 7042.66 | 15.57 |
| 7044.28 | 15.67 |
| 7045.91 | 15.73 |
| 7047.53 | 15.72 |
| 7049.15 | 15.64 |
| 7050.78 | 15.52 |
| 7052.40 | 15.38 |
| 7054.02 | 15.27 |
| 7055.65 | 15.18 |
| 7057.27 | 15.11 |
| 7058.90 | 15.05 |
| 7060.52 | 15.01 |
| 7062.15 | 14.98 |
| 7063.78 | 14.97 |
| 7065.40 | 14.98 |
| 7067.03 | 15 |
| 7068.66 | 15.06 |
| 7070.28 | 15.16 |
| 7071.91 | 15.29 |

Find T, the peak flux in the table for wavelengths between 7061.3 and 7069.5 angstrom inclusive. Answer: 15.06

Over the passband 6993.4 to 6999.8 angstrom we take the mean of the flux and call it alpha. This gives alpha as 15.3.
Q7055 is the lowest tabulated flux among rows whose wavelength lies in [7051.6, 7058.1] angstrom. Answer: 15.11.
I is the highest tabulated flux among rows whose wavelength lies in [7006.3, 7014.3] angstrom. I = 15.47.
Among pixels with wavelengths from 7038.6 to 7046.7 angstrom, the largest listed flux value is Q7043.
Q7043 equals 15.73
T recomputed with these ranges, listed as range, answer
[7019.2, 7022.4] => 14.95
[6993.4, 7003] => 15.48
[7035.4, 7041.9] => 15.42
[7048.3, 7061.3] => 15.64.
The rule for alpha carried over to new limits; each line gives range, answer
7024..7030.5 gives 15.2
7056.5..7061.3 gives 15.1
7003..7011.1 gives 15.5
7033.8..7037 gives 15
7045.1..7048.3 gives 15.7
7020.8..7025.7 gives 15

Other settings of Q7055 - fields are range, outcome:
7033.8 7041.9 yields 15.04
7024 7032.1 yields 15.01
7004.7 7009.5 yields 15.45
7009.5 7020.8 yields 14.95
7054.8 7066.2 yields 14.97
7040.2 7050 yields 15.42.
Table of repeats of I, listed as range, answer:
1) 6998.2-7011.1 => 15.49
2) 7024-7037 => 15.25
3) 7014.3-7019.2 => 15.26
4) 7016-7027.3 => 15.16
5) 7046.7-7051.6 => 15.72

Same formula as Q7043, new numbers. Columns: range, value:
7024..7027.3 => 15.14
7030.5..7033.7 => 15.2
